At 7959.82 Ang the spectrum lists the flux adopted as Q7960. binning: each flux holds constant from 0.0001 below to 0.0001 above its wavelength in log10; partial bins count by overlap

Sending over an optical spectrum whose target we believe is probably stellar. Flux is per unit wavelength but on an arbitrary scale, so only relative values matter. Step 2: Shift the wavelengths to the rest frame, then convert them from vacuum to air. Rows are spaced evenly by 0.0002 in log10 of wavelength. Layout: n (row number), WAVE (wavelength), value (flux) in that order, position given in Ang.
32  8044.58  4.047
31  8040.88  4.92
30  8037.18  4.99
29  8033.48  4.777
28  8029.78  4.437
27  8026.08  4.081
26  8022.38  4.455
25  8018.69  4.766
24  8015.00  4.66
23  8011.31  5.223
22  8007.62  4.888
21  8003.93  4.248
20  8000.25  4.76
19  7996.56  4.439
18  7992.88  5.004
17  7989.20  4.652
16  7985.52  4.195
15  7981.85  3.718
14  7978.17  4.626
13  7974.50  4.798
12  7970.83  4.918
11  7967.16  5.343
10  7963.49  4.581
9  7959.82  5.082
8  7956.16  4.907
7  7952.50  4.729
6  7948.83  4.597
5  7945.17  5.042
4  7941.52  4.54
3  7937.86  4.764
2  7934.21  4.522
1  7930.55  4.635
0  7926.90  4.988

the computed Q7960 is 5.082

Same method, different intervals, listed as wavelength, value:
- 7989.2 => 4.652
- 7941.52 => 4.54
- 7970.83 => 4.918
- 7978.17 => 4.626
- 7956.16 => 4.907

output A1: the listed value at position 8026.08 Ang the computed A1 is 4.081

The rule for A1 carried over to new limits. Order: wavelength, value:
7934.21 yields 4.522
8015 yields 4.66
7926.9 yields 4.988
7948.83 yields 4.597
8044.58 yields 4.047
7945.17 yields 5.042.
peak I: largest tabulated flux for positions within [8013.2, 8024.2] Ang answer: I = 4.766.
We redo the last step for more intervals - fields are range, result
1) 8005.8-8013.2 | 5.223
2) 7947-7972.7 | 5.343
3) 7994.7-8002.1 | 4.76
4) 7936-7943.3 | 4.764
